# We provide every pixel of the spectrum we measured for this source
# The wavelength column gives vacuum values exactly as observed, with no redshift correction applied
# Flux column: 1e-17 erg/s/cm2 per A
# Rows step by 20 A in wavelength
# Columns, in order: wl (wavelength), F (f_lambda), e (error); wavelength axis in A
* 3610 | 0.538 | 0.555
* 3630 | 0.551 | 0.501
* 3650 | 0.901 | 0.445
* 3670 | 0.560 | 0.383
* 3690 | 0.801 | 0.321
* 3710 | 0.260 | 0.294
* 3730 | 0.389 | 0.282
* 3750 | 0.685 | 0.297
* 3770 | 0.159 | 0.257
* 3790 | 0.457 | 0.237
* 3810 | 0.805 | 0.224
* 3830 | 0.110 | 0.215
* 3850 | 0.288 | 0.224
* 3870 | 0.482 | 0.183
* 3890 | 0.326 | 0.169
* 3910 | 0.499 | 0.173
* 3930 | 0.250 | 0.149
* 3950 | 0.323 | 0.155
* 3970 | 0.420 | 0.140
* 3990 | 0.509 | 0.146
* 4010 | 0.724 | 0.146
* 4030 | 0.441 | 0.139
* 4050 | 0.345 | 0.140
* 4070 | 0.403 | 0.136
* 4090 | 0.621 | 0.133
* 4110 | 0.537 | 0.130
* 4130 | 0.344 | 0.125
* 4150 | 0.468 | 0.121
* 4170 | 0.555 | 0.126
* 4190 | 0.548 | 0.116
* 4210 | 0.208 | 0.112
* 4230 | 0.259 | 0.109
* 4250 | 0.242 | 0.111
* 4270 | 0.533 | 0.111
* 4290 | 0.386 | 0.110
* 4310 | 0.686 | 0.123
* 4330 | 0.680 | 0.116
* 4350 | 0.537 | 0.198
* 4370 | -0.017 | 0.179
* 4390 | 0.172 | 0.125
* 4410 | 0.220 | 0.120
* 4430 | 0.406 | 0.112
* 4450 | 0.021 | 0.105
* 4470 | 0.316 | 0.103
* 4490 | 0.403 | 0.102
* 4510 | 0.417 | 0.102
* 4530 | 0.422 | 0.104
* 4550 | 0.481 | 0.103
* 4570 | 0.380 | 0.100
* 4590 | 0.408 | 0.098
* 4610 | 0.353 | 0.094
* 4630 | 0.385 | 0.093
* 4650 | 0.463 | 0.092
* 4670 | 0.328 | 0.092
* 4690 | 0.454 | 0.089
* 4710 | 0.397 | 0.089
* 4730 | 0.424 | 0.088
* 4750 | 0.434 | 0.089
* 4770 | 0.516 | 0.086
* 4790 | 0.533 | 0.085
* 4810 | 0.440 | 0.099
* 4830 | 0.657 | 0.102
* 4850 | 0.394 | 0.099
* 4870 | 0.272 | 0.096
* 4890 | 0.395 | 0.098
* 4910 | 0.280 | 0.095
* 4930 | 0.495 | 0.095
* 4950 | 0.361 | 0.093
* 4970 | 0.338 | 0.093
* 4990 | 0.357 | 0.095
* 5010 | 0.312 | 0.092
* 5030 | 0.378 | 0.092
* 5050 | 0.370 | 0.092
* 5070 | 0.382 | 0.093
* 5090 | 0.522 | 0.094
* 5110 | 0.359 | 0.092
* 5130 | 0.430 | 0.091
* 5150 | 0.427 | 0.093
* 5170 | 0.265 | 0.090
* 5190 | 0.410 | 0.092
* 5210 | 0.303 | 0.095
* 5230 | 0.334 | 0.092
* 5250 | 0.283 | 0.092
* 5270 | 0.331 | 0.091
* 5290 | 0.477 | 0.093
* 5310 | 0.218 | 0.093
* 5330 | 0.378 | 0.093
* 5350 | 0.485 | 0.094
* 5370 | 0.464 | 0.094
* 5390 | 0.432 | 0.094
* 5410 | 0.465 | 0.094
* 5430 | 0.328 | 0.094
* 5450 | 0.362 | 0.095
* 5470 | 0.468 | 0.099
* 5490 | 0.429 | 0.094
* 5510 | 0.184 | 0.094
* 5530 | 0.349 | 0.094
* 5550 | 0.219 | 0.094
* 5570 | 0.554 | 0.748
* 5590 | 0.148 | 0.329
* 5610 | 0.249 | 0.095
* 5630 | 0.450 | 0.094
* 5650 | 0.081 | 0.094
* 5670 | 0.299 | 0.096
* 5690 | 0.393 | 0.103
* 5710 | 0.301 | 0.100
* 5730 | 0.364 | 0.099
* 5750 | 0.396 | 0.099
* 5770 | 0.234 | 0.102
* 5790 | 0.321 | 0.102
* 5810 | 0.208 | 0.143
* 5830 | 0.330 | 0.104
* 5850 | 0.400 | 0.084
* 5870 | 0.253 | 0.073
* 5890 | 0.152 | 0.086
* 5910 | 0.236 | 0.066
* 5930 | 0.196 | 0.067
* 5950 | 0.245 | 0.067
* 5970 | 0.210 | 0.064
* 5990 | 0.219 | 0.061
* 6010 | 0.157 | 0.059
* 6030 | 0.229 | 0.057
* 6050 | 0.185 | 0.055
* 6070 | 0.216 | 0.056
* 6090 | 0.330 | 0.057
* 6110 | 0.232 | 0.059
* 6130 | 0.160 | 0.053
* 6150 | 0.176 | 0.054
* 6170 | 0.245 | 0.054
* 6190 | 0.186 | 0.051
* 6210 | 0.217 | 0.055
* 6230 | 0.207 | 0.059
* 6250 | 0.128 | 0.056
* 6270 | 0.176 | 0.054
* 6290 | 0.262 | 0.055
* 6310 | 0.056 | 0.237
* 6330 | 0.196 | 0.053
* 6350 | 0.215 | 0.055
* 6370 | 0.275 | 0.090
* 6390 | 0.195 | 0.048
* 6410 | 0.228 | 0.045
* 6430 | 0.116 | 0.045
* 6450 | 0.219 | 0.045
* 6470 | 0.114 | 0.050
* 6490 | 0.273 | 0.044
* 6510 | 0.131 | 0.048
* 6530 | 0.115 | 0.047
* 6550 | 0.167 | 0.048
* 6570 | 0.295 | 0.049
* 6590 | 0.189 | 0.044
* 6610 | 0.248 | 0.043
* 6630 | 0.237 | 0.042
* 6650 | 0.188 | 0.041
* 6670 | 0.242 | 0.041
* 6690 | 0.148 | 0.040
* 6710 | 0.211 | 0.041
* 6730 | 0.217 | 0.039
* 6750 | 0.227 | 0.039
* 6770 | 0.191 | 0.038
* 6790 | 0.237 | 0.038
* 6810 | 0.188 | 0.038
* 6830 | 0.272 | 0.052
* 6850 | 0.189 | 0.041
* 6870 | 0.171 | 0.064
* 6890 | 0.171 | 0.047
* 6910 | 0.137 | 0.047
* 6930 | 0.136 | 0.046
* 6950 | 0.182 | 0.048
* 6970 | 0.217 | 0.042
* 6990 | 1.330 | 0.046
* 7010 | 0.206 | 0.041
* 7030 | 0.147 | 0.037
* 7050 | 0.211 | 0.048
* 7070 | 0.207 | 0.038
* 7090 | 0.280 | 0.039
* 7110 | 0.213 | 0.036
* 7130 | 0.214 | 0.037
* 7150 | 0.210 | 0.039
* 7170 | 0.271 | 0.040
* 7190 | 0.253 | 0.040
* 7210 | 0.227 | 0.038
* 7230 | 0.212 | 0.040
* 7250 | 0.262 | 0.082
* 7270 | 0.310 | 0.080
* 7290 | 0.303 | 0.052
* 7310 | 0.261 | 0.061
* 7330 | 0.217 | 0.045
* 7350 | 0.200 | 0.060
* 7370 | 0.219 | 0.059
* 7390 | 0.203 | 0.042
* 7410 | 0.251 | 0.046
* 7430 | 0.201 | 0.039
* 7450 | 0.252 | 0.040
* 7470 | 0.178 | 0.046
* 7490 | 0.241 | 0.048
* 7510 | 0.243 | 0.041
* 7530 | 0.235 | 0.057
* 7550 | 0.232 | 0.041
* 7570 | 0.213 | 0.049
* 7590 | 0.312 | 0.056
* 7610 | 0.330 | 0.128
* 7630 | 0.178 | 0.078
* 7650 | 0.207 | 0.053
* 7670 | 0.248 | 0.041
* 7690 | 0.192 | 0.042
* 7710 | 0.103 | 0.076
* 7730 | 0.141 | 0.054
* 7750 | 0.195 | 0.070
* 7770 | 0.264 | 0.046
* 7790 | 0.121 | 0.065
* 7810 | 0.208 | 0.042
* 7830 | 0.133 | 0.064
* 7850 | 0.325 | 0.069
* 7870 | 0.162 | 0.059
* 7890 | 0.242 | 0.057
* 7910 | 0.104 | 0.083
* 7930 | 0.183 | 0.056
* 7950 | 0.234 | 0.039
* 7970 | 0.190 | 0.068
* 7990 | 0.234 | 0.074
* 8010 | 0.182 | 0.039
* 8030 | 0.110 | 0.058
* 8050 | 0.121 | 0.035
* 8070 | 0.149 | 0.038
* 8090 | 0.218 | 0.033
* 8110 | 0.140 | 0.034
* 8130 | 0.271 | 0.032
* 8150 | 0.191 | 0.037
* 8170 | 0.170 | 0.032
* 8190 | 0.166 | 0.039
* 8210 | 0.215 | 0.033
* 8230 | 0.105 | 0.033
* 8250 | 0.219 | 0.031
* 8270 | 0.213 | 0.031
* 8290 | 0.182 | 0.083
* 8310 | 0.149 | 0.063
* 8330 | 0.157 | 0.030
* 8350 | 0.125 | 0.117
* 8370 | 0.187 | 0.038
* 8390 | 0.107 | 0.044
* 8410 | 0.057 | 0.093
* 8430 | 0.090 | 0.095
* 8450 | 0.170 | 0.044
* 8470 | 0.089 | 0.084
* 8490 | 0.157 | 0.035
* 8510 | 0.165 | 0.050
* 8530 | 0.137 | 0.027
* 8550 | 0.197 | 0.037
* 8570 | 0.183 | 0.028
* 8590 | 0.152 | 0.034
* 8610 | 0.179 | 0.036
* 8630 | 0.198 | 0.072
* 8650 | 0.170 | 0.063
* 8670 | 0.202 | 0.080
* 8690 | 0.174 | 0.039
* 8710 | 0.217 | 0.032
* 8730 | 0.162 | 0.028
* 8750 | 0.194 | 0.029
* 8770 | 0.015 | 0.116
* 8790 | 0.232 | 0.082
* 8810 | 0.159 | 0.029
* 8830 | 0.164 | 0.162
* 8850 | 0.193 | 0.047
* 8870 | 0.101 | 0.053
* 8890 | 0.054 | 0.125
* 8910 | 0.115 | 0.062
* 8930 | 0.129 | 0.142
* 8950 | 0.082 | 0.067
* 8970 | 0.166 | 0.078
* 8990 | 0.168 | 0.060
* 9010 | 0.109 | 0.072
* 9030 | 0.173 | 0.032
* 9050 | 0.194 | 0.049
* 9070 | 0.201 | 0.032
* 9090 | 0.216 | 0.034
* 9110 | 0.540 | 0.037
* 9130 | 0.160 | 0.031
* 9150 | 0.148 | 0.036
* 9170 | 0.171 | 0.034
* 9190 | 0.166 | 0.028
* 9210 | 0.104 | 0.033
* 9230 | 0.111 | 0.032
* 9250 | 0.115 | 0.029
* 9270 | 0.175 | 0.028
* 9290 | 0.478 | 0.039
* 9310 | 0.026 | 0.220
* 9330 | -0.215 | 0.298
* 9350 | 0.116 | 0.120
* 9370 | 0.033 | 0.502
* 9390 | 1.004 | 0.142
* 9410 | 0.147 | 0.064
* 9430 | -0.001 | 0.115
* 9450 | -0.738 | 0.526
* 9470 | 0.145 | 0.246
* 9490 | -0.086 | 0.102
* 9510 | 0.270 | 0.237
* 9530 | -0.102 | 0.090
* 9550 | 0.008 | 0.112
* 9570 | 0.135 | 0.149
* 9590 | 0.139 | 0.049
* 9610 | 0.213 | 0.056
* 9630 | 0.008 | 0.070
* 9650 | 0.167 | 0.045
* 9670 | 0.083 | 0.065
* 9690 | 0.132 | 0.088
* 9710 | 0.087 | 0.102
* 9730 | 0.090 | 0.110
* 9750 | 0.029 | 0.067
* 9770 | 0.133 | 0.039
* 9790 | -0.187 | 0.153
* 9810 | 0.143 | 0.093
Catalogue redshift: 0.87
